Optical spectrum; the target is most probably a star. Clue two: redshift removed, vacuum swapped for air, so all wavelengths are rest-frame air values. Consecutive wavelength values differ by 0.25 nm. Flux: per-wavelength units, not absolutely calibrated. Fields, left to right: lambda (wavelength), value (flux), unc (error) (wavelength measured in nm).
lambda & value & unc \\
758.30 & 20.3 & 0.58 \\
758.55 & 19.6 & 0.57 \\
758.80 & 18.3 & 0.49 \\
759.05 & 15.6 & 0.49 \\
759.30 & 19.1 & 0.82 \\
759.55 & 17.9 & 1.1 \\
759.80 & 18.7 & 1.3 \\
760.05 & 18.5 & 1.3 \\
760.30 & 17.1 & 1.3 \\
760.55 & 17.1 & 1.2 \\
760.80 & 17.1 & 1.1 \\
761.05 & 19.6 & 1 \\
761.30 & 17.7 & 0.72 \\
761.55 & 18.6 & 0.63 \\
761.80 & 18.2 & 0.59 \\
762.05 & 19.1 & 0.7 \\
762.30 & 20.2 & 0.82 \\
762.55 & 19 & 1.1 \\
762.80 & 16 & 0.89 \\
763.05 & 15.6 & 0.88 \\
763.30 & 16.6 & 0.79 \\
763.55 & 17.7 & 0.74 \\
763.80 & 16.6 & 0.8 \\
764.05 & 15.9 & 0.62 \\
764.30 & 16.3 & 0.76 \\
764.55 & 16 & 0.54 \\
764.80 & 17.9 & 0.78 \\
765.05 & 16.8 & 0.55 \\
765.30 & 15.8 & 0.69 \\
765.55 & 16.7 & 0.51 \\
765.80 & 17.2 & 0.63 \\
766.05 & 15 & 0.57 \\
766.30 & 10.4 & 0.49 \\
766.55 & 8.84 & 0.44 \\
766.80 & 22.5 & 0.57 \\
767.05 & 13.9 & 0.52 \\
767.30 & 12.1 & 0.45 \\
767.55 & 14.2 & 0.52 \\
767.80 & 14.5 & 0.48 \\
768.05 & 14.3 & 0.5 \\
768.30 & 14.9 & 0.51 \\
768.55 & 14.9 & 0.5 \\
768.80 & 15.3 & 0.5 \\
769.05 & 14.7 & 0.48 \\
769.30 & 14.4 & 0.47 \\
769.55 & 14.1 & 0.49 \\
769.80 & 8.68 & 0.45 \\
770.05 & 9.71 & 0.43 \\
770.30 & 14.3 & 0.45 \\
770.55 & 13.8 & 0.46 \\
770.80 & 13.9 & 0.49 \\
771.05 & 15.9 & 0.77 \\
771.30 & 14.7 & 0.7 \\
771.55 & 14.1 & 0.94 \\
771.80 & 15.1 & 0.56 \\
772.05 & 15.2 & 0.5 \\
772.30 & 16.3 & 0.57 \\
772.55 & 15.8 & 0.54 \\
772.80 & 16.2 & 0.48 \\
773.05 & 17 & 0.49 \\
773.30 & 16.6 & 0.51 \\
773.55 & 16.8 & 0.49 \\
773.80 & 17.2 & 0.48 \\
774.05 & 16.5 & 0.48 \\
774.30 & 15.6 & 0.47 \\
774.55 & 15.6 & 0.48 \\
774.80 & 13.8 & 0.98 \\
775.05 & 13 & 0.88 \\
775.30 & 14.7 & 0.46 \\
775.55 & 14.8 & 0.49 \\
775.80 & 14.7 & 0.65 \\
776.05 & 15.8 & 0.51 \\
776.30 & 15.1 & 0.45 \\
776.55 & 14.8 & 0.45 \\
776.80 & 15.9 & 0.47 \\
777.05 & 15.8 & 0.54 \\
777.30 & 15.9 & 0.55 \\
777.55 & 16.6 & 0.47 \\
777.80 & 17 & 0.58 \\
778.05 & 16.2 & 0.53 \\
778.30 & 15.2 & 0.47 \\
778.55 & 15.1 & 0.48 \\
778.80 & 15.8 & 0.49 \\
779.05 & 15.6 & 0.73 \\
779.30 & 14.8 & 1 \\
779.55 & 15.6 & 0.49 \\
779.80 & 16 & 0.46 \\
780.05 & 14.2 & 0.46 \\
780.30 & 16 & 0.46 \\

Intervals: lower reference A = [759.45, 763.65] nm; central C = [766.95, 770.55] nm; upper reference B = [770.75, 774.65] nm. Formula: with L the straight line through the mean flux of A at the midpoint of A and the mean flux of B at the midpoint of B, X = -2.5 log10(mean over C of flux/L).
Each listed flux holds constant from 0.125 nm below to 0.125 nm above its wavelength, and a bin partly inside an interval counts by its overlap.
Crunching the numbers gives 0.22 mag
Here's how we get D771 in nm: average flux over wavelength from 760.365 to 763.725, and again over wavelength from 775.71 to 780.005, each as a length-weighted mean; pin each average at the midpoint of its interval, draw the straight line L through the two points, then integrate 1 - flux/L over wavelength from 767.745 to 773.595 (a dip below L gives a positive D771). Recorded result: 0.71 nm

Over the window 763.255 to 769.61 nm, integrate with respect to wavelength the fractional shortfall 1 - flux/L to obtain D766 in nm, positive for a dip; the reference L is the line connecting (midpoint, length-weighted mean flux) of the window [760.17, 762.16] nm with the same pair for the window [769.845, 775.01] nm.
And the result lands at 0.528 nm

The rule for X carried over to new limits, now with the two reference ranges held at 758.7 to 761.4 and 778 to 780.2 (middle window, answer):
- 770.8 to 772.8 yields 0.073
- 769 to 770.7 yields 0.286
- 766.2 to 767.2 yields 0.214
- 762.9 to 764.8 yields 0.058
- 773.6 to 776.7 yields 0.050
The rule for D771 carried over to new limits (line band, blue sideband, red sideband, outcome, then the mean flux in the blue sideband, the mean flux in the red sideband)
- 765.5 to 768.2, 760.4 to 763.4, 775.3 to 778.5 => 0.424 nm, 17.9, 15.6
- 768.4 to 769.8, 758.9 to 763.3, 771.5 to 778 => 0.206 nm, 17.9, 15.6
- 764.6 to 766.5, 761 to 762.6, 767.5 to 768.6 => 0.105 nm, 18.9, 14.6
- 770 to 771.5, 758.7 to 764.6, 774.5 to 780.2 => 0.215 nm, 17.6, 15.3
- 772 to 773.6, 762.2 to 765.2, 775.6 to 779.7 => -0.020 nm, 17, 15.6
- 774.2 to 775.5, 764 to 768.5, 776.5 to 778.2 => 0.109 nm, 15.2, 16.1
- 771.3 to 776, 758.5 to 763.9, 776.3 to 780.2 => 0.217 nm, 17.9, 15.6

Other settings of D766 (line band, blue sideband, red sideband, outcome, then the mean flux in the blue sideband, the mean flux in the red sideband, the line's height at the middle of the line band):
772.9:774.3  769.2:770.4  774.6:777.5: -0.285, 12.1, 15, 13.9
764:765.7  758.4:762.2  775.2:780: 0.093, 18.2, 15.5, 17.5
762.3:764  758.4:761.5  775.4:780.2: 0.047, 18.1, 15.5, 17.6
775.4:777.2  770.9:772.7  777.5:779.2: 0.049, 15.3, 15.9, 15.7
